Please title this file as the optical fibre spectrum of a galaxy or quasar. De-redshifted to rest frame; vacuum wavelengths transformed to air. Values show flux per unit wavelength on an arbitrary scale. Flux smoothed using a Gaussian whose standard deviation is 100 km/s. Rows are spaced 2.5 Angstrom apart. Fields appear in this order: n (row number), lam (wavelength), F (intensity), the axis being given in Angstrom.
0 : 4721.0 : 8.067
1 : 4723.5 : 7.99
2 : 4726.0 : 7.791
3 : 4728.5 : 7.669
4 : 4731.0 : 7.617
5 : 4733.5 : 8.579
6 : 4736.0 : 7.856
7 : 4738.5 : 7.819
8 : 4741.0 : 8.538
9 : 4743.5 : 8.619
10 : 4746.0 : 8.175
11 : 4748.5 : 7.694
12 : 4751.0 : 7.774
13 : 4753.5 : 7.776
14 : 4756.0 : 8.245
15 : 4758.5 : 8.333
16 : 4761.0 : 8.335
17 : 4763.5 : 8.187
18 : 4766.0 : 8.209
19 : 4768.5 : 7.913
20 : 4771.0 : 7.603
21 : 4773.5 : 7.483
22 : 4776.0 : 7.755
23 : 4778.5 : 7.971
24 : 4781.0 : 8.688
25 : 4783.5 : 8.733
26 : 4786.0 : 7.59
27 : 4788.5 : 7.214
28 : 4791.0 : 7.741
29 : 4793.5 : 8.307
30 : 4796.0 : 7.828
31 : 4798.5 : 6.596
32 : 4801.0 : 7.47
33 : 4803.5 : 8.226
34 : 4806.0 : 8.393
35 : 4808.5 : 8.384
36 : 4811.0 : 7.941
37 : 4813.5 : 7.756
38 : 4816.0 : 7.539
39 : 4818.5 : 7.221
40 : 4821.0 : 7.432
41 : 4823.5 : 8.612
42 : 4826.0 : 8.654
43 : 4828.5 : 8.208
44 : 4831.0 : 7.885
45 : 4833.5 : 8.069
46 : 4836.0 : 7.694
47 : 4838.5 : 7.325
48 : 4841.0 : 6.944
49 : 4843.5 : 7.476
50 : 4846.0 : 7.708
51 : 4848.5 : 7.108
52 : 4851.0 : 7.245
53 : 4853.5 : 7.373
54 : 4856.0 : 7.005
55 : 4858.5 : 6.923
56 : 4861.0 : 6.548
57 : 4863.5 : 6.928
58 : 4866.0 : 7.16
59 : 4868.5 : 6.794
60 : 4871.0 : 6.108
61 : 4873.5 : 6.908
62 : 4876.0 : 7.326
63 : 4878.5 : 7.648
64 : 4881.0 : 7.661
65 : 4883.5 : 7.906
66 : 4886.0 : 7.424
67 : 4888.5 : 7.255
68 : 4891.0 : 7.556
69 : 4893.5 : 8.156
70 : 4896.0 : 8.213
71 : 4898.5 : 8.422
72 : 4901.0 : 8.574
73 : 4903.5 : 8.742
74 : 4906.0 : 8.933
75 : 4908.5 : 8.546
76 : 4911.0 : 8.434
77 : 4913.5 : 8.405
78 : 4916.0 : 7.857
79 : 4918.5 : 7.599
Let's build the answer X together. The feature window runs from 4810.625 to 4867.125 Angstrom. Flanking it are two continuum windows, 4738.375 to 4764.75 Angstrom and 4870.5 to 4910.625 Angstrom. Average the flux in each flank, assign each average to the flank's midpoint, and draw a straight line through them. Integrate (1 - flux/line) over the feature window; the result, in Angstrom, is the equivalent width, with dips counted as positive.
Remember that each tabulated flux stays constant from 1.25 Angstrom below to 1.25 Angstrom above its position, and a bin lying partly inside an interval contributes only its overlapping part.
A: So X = 3.4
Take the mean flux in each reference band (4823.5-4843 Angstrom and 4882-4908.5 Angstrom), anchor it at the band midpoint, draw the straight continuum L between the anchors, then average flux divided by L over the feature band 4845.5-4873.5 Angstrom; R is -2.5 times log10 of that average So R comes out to 0.147 mag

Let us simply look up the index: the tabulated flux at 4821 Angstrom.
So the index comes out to 7.432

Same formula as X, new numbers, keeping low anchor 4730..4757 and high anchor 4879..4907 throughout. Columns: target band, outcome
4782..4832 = 1.1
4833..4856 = 1.9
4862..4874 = 1.9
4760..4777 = 0.3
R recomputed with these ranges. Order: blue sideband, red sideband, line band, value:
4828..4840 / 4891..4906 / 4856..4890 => 0.15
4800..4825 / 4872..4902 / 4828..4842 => 0.03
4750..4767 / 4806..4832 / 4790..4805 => 0.05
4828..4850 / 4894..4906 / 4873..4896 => 0.09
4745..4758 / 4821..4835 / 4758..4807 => 0.02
